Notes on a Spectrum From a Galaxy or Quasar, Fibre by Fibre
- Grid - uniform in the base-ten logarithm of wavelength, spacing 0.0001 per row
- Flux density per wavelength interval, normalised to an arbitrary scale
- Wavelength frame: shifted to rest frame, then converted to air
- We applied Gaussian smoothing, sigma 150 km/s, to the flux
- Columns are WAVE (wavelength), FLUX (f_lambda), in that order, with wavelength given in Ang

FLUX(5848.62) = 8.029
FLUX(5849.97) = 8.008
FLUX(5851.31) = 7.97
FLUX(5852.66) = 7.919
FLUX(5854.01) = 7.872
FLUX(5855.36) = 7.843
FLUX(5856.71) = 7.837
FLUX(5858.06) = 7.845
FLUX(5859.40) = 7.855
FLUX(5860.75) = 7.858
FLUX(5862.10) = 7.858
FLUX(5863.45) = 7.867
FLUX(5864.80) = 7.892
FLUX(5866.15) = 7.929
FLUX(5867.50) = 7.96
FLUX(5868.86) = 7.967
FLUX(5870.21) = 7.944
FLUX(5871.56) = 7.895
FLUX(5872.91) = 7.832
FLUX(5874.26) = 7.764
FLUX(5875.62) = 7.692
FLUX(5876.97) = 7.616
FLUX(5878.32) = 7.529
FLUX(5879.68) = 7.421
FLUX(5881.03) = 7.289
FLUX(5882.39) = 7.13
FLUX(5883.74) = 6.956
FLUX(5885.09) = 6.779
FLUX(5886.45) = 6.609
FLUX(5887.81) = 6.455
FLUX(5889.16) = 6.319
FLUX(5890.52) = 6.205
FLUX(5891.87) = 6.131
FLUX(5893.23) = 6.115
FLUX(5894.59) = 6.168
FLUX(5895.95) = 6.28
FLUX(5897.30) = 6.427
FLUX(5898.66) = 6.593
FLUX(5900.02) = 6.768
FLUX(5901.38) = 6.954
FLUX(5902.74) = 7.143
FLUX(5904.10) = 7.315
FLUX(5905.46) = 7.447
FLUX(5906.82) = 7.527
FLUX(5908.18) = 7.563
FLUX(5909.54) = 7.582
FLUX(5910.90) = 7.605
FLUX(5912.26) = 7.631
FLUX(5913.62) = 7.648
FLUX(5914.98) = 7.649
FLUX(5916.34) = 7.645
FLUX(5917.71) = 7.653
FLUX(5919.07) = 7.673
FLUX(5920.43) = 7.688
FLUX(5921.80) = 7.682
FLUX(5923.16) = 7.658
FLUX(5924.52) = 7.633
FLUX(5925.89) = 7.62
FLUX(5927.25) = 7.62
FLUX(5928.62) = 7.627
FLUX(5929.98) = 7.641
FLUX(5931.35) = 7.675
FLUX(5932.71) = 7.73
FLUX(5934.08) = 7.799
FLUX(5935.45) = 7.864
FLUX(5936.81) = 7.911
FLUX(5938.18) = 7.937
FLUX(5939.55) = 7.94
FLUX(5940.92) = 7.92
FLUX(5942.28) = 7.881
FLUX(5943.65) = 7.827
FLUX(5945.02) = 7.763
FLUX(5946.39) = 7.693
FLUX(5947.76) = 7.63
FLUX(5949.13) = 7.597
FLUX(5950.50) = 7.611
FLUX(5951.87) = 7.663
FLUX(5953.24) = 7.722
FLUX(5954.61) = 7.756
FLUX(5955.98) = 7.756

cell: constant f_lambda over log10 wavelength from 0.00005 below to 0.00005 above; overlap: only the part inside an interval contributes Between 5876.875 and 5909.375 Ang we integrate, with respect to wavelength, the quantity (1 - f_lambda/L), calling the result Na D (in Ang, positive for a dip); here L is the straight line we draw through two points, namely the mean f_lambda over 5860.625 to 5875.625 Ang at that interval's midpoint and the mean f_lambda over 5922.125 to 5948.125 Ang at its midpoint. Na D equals 4.0 Ang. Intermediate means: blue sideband 7.88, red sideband 7.76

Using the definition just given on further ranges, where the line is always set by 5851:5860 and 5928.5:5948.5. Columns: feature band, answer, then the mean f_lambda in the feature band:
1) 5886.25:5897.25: 2.19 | 6.28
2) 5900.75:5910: 0.55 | 7.36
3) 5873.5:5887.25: 1.01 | 7.27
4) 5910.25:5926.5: 0.34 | 7.65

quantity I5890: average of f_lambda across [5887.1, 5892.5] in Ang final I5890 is 6.29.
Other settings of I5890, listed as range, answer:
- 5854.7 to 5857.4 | 7.83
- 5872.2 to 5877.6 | 7.73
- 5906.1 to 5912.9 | 7.58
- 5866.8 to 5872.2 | 7.94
